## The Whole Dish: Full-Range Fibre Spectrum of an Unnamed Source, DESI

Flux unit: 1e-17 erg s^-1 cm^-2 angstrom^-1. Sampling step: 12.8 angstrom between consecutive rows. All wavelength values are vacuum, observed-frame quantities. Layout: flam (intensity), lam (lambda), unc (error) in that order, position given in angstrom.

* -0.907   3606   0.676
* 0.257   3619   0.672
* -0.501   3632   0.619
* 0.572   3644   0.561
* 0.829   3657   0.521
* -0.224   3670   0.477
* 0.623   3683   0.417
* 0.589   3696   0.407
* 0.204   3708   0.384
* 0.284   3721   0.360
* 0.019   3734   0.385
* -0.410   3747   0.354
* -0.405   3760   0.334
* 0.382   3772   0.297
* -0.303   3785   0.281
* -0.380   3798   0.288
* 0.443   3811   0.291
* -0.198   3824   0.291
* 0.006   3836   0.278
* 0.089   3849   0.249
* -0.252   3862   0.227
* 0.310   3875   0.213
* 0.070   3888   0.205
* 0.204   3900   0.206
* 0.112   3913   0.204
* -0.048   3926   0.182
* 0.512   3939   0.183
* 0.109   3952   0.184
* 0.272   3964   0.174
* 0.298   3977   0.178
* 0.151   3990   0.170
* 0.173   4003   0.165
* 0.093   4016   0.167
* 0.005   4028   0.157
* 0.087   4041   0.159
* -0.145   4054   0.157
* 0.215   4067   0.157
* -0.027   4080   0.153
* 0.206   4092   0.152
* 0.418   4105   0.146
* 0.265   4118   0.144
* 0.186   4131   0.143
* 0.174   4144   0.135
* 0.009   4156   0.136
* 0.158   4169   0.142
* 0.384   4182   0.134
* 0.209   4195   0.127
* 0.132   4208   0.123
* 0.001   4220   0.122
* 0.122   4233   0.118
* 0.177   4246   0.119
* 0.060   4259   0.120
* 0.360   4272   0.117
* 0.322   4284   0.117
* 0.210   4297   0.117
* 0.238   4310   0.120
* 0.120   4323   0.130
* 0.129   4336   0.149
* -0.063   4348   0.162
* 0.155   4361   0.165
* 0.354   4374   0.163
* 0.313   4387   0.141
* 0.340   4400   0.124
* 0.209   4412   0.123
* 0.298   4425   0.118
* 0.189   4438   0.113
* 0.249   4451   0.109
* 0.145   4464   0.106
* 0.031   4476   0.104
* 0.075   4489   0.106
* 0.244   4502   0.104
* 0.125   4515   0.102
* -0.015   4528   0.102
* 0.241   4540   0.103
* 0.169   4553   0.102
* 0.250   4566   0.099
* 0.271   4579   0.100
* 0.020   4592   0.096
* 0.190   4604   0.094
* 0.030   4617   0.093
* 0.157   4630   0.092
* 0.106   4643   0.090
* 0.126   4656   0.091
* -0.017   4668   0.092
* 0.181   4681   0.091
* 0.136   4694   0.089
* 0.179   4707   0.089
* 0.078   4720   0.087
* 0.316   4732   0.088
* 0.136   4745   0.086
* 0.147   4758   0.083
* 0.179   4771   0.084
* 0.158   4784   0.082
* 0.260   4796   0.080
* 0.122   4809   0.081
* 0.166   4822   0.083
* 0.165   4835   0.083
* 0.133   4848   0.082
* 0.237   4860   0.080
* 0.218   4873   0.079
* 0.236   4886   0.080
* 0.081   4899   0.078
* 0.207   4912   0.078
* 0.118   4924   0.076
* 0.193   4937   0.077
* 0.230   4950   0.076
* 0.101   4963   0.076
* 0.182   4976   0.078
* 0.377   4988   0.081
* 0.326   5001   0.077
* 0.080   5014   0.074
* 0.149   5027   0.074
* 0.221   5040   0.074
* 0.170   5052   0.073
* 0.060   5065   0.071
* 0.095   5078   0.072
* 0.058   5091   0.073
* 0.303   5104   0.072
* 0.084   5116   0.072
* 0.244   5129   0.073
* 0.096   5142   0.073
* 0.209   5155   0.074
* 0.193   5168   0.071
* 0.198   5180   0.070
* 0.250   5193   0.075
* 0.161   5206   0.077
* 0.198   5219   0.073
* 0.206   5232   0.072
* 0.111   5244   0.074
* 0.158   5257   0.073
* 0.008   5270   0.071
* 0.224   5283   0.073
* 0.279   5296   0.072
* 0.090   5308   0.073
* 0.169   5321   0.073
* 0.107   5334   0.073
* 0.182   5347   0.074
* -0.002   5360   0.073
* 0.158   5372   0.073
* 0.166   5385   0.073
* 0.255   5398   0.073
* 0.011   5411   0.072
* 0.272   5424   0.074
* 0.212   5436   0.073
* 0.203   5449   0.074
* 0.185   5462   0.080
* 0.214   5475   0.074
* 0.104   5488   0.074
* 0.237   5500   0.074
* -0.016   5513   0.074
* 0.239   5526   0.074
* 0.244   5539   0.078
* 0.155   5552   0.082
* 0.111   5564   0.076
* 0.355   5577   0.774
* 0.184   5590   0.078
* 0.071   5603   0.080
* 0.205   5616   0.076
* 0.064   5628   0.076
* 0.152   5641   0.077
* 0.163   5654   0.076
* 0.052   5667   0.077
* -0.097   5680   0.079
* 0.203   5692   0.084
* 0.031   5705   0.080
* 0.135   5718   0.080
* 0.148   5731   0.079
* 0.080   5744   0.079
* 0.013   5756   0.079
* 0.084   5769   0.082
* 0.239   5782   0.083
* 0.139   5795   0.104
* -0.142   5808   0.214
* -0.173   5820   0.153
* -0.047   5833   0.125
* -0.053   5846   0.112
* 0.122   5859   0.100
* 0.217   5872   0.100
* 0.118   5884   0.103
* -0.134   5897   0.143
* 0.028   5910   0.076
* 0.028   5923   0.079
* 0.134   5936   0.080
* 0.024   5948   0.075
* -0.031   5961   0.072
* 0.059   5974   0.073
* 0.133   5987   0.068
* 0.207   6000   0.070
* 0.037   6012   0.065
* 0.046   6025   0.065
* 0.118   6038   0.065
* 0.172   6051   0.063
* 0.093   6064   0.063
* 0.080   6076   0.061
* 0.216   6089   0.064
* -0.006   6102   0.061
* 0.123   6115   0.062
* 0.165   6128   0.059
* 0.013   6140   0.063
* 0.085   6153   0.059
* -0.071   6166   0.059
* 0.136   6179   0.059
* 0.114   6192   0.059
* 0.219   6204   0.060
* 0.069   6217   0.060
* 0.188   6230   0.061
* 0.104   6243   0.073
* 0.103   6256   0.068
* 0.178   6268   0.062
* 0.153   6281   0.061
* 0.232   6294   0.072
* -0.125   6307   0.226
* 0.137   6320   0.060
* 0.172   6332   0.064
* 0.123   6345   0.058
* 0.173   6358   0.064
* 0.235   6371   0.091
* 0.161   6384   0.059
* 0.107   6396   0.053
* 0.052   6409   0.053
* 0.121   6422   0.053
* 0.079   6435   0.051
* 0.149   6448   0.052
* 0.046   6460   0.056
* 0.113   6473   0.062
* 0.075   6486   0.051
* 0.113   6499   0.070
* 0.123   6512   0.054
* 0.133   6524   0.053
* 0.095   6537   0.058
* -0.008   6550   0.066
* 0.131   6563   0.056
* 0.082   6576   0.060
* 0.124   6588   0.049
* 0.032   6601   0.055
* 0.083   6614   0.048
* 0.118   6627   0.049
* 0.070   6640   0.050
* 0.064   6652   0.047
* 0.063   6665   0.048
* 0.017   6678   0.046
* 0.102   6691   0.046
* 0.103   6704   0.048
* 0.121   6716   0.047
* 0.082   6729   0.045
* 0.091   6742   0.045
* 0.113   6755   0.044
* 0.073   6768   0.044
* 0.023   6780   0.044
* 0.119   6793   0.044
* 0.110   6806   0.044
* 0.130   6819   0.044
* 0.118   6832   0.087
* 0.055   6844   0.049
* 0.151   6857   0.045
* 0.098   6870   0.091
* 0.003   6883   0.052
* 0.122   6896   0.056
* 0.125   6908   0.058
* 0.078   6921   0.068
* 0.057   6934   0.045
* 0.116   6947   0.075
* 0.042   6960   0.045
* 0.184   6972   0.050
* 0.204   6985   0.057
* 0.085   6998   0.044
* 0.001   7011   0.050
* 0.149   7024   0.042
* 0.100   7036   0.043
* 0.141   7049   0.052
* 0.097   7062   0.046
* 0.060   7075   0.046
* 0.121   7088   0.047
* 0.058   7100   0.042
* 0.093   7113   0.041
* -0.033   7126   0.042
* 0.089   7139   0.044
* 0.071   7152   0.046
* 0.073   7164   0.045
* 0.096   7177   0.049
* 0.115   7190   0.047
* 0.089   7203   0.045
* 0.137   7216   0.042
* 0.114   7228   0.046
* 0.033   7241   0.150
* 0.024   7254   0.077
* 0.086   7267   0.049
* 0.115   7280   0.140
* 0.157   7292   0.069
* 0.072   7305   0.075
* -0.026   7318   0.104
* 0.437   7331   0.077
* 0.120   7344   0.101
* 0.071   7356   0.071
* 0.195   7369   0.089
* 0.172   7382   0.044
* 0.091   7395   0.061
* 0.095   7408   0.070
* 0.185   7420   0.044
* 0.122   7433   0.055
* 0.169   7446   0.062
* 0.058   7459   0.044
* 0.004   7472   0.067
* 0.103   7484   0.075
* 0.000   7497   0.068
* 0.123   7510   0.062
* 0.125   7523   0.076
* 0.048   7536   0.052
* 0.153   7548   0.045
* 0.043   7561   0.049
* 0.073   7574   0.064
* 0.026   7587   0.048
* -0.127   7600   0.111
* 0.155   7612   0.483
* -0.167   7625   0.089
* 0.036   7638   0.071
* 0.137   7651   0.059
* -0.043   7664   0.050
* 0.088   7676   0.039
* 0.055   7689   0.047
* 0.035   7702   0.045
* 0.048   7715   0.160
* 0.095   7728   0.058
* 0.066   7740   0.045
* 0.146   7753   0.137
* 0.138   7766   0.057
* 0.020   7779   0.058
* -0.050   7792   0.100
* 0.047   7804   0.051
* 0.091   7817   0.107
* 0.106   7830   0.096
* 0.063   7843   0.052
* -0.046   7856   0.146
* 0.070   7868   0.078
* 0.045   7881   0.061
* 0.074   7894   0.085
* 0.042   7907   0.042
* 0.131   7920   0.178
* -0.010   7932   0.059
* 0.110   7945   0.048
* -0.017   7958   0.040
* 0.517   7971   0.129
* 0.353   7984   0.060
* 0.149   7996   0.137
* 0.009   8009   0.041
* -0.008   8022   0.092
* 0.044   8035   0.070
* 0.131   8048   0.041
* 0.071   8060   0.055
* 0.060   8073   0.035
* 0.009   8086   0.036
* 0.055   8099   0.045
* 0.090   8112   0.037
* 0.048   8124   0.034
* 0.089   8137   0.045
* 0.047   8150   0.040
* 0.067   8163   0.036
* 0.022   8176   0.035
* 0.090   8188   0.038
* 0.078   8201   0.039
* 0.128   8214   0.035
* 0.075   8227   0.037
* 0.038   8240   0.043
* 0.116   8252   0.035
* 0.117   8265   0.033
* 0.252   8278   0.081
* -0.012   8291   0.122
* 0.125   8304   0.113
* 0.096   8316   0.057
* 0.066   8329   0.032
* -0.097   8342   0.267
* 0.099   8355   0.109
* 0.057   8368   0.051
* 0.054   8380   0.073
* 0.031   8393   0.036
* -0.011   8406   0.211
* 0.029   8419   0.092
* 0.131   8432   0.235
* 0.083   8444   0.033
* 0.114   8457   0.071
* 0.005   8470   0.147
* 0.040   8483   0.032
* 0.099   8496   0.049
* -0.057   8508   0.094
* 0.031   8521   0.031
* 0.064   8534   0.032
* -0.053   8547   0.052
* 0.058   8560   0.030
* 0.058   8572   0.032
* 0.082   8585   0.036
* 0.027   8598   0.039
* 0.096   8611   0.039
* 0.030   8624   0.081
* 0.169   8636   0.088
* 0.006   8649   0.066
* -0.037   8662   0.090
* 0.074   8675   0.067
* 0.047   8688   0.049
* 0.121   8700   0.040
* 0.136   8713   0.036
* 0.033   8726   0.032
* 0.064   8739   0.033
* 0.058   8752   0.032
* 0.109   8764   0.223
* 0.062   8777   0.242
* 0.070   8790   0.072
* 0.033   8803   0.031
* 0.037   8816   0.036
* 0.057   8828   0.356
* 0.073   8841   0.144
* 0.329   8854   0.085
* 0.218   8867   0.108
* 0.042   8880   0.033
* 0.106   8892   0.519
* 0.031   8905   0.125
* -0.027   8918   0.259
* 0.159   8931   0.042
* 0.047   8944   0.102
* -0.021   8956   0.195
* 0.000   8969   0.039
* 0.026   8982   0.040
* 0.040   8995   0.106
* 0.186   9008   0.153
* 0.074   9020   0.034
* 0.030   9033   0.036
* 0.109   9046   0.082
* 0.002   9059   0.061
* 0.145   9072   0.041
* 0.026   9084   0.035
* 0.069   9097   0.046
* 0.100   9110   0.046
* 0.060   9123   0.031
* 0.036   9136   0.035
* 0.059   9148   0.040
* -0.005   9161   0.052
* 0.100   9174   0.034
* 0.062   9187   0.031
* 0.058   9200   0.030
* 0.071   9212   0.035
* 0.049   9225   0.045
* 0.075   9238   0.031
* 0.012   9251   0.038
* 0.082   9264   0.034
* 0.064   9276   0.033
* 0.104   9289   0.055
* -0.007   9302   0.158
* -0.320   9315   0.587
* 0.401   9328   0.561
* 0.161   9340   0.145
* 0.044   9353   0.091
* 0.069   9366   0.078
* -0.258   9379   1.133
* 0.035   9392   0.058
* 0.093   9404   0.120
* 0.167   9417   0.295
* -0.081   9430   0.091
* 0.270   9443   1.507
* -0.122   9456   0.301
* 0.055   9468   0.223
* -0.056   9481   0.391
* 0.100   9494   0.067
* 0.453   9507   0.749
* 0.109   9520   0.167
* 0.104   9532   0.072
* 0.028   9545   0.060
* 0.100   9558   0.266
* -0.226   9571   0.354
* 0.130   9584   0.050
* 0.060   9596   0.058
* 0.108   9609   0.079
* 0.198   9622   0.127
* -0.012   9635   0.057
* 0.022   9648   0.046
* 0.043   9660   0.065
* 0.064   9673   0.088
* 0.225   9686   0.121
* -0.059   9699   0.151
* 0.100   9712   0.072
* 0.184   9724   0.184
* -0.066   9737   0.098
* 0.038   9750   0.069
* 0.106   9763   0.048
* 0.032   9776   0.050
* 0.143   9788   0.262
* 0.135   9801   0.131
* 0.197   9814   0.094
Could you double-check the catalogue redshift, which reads 1.139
